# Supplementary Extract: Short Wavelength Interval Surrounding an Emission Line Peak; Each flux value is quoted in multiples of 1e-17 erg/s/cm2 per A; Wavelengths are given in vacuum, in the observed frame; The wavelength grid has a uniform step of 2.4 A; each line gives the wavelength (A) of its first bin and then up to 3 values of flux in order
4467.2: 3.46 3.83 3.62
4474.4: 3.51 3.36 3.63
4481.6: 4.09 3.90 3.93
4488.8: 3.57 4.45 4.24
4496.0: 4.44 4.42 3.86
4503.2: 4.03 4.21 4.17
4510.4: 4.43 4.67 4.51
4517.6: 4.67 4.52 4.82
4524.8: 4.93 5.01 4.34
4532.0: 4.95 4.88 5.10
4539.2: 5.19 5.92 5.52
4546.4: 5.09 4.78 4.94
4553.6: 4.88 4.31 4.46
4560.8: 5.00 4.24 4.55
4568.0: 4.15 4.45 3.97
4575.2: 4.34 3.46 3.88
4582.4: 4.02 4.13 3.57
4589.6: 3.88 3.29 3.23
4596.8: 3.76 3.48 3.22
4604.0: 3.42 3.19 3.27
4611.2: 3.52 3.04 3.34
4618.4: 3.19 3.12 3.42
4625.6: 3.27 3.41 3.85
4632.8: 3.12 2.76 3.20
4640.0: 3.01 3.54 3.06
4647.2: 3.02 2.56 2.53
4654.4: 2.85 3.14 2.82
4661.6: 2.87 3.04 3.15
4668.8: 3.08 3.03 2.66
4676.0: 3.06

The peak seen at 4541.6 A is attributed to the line C III] 1909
